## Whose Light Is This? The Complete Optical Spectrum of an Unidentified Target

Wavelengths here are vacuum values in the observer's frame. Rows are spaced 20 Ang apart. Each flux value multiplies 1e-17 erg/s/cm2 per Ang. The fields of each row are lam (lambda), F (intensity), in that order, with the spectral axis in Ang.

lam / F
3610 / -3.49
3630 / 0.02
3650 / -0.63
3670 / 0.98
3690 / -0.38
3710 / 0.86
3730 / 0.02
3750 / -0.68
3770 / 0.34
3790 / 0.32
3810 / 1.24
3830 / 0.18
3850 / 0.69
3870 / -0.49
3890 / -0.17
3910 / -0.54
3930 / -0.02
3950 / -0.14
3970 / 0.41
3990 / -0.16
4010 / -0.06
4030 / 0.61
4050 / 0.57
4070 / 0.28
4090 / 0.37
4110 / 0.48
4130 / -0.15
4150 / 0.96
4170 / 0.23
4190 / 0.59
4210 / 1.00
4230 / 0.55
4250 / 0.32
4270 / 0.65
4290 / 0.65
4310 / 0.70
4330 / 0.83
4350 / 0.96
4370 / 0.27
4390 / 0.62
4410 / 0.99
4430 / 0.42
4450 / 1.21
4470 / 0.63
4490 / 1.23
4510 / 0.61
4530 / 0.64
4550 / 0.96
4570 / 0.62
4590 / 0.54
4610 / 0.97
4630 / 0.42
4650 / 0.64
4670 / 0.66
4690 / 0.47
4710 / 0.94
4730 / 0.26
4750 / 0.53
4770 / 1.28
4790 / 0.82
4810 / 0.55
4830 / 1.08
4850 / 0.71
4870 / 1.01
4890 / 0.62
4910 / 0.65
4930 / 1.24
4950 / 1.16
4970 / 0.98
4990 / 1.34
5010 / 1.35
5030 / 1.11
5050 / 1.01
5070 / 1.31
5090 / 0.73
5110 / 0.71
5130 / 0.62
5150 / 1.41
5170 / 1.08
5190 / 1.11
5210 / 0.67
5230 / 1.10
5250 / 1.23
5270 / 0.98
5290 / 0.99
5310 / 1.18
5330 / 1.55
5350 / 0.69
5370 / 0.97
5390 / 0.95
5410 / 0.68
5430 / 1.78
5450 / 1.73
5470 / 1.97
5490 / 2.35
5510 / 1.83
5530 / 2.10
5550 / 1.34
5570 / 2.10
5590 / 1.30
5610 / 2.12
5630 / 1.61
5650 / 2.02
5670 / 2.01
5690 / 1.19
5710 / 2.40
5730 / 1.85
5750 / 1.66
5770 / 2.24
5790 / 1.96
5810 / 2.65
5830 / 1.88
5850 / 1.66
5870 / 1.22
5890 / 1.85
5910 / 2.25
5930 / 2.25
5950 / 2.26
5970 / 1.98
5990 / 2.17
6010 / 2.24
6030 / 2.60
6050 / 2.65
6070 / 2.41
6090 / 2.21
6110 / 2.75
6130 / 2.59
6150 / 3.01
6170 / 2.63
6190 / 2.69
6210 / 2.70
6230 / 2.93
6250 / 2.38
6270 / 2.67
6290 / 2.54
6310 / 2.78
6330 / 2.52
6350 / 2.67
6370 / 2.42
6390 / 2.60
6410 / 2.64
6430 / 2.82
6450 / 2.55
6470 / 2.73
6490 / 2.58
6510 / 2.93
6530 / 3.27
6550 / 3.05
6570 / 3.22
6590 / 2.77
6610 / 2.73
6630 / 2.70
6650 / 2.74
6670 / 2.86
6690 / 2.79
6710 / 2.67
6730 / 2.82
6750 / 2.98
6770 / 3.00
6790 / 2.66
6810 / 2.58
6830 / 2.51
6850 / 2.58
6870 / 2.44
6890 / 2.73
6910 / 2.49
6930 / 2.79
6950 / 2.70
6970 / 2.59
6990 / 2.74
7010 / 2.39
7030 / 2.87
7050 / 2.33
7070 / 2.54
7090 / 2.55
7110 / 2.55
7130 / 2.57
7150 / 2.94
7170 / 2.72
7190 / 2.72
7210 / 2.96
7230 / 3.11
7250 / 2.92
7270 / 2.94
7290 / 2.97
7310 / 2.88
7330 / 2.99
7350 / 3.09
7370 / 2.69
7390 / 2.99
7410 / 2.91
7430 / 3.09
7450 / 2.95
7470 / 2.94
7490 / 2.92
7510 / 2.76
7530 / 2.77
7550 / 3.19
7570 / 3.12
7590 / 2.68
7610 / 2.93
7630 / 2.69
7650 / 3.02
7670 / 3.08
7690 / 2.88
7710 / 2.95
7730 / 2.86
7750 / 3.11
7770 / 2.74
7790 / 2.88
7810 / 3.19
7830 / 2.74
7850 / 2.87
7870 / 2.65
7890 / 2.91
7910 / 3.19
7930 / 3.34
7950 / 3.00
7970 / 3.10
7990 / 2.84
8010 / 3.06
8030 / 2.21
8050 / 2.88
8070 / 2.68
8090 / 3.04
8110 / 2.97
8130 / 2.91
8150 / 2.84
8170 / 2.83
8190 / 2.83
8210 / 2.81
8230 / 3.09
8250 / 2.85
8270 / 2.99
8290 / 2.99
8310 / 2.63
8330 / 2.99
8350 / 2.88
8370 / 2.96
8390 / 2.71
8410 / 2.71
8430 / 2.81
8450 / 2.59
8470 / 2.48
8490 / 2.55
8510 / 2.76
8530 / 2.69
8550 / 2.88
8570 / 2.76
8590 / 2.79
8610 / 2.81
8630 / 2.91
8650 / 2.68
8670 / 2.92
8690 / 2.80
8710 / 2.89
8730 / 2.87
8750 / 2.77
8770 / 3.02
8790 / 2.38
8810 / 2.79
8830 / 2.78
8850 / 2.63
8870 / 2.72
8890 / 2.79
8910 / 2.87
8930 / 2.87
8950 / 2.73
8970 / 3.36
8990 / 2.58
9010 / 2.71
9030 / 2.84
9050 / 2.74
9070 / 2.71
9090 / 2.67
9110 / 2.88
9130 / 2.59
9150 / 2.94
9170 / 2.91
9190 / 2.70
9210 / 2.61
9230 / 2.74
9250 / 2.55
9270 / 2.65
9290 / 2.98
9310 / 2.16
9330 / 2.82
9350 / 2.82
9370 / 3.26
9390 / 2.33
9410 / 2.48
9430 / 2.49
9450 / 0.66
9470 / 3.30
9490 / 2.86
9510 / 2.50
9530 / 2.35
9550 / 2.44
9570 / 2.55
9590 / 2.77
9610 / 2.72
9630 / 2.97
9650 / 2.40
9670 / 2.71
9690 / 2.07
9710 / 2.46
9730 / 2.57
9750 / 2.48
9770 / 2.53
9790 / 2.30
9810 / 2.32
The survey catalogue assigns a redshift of 0.362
